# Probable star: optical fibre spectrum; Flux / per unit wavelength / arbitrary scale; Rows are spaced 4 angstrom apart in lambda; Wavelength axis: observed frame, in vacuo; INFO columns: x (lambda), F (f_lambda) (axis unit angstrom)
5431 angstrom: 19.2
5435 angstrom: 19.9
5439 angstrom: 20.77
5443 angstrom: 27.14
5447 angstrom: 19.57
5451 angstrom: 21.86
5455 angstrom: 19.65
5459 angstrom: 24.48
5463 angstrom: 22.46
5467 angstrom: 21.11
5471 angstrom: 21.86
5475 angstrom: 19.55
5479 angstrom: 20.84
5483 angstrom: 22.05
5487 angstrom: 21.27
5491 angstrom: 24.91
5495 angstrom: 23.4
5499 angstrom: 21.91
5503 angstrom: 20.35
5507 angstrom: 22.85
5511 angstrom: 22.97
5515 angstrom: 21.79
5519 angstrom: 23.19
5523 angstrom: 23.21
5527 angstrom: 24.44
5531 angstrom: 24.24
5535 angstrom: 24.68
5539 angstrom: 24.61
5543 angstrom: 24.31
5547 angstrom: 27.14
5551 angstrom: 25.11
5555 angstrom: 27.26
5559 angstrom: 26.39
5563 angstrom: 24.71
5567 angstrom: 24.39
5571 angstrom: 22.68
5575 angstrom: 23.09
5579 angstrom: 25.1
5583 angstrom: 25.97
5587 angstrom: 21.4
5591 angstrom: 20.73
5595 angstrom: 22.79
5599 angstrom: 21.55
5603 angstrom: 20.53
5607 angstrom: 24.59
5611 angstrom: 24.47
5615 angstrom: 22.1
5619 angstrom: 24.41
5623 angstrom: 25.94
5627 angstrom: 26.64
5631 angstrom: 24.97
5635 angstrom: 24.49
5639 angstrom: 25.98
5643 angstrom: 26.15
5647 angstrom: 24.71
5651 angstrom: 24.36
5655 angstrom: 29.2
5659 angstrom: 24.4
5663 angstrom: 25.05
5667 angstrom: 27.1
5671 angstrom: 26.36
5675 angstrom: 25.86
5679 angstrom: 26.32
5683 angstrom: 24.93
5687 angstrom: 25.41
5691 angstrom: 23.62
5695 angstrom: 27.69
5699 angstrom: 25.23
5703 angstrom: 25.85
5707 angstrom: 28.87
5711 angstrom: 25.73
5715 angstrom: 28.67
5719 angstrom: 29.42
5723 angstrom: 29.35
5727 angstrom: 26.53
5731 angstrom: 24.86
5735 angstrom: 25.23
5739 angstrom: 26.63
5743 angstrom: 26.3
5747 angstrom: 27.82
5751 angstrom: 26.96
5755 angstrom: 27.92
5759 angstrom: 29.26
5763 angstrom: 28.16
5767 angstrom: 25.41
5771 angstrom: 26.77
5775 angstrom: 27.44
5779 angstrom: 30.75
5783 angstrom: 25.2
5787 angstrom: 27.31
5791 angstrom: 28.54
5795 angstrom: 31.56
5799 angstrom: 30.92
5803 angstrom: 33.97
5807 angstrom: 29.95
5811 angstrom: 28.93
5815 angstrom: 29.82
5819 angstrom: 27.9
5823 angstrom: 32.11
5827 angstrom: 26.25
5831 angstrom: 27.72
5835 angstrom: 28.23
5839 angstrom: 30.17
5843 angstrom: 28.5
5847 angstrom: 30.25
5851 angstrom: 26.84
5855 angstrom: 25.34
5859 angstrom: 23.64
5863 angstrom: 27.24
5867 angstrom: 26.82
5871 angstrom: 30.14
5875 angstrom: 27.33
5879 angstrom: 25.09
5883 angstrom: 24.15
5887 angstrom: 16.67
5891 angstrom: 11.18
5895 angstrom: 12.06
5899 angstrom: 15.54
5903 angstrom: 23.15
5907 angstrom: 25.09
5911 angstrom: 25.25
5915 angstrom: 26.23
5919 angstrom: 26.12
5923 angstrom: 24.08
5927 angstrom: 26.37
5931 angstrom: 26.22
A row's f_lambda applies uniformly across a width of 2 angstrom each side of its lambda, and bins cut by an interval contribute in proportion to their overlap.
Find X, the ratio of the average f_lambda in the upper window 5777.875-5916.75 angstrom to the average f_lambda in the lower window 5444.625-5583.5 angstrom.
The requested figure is 1.13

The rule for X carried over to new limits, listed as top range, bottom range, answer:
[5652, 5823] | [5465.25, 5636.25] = 1.17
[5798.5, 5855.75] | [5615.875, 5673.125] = 1.14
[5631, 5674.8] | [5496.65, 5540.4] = 1.11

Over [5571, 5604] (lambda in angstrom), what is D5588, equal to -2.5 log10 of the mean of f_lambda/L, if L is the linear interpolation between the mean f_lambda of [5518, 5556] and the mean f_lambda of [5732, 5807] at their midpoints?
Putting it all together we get 0.13 mag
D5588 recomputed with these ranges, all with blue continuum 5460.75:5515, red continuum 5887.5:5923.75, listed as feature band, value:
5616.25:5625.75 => -0.16 mag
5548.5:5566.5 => -0.18 mag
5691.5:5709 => -0.24 mag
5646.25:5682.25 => -0.21 mag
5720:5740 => -0.25 mag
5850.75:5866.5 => -0.23 mag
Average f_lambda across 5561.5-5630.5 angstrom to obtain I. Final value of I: 23.6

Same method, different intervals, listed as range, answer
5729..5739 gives 25.4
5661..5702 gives 25.8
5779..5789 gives 27.2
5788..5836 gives 29.6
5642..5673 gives 25.9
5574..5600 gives 23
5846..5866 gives 26.5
